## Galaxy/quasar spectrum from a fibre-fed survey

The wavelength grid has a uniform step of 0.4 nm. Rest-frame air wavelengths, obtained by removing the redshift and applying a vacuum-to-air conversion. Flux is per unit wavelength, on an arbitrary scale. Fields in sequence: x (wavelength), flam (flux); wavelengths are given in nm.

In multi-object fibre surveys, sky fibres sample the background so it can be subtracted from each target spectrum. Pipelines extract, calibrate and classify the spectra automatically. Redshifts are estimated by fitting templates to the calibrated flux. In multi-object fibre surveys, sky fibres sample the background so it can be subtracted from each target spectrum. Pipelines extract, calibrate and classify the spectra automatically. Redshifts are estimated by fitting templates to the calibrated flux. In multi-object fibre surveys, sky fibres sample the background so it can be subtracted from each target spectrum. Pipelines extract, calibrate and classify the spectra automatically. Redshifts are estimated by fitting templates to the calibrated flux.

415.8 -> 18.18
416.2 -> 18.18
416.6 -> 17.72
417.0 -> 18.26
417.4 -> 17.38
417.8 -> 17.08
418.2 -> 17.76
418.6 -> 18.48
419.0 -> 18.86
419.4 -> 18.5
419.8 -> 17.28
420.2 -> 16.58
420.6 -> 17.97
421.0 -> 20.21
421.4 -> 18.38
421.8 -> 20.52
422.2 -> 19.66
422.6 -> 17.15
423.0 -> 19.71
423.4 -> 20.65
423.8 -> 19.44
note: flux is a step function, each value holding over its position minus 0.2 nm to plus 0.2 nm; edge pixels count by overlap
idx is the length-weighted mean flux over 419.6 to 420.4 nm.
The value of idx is 16.9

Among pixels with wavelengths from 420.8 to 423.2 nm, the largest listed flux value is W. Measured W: 20.52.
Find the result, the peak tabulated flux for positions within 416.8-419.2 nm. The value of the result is 18.86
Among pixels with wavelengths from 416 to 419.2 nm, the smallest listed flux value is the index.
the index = 17.08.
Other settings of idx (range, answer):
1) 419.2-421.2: 18.1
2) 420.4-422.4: 19.3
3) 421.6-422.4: 20.1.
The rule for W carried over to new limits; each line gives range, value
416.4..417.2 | 18.26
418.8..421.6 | 20.21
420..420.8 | 17.97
